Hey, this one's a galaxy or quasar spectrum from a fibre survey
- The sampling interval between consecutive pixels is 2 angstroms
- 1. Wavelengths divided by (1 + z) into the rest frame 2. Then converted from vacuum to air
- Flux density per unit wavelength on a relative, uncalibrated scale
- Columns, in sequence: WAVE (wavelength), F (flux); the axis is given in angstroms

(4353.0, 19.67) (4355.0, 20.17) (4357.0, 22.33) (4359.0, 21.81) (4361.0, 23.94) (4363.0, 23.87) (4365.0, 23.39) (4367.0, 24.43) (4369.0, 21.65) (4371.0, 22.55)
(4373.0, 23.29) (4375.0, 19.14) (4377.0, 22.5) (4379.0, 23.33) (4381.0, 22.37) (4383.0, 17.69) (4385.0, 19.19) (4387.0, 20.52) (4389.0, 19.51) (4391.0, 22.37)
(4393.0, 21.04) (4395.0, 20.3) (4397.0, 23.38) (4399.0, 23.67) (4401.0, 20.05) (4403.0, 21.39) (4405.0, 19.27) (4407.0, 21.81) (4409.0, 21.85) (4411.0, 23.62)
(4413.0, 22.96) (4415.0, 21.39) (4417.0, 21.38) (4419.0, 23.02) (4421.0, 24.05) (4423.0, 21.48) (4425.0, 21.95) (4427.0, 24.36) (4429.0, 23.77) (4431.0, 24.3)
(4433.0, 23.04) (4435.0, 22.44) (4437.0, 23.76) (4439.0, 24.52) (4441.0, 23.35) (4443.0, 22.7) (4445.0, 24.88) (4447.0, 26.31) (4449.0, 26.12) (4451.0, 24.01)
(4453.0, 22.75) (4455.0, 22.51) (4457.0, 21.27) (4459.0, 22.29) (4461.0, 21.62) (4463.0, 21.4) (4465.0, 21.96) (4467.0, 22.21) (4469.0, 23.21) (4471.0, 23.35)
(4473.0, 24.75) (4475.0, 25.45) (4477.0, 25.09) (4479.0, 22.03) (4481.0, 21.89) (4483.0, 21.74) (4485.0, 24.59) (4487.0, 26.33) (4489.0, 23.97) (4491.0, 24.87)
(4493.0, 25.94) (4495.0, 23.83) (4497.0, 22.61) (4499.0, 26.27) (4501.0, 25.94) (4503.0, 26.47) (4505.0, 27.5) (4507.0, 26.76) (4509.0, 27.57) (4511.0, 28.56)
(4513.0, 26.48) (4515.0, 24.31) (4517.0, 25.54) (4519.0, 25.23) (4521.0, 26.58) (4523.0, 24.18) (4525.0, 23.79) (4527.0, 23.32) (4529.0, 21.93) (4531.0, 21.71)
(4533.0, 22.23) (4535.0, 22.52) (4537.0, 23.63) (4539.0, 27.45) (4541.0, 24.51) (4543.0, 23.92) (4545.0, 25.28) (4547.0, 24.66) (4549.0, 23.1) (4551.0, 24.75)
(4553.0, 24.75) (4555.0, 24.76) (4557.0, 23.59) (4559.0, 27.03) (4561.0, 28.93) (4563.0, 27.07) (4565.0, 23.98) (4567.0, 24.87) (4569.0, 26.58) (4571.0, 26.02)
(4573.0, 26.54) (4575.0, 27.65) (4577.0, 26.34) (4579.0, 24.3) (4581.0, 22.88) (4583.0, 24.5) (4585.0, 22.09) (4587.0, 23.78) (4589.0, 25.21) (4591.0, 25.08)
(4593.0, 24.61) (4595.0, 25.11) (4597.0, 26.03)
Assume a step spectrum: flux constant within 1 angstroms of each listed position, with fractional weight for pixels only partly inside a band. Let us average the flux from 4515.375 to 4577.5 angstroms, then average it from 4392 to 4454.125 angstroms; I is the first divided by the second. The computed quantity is 1.09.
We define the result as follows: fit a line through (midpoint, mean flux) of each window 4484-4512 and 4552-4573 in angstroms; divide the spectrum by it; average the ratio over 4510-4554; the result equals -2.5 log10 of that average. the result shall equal 0.057 mag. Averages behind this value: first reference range 25.8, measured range 24.5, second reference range 25.8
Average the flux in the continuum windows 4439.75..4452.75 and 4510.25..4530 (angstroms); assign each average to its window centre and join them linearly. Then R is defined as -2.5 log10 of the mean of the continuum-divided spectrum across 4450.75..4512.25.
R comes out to 0.02 mag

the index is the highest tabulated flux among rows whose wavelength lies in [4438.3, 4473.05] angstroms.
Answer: 26.31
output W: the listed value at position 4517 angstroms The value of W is 25.54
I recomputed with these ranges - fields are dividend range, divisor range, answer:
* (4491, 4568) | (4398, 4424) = 1.14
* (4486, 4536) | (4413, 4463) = 1.08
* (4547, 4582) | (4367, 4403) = 1.19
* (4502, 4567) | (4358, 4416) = 1.15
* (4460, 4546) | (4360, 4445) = 1.09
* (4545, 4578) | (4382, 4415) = 1.21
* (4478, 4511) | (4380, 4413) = 1.18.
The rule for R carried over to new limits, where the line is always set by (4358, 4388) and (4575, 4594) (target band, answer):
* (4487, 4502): -0.07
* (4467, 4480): -0.03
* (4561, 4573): -0.08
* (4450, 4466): 0.04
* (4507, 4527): -0.09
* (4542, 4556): -0.02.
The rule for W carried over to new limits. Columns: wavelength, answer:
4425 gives 21.95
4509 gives 27.57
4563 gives 27.07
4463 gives 21.4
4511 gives 28.56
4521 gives 26.58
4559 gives 27.03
